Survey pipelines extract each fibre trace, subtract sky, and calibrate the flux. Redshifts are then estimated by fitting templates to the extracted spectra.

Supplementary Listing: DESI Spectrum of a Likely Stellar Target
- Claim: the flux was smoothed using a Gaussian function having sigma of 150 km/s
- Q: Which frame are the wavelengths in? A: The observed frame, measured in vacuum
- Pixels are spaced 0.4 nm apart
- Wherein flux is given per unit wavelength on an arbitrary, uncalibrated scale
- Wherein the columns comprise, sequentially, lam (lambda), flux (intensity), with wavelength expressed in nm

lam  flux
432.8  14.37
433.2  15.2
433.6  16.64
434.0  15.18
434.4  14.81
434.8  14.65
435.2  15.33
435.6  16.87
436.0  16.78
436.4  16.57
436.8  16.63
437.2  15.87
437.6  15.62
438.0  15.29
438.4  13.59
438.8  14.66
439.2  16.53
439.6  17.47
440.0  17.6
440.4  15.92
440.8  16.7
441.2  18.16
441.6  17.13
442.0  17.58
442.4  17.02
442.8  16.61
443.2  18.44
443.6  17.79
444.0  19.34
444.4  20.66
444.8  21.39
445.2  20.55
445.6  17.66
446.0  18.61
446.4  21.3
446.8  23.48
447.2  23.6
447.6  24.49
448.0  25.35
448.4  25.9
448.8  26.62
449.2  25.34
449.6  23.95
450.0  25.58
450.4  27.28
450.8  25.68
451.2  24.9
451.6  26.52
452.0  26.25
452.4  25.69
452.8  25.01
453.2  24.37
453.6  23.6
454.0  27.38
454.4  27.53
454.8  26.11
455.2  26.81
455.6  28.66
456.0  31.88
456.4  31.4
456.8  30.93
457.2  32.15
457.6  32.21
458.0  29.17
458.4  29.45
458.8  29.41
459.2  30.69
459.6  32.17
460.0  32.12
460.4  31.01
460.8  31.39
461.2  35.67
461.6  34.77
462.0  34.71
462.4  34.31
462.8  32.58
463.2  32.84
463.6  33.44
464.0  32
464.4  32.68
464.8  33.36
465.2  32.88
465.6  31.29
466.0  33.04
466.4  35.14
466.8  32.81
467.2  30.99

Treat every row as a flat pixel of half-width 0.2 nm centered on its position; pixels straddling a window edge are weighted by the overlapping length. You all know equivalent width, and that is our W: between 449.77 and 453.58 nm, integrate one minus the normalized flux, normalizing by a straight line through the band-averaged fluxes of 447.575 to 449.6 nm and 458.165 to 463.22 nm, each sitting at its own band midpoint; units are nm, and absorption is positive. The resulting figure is 0.23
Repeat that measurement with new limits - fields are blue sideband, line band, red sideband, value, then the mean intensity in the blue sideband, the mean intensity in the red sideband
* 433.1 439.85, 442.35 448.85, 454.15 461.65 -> 0.32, 15.8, 30.6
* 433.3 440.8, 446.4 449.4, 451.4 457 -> -0.21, 15.9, 27.3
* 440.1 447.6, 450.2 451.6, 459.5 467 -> -0.11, 19.1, 33.1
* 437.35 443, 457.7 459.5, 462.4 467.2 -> -0.08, 16.4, 32.9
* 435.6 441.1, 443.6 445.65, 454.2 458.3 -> 0.10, 16.2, 29.7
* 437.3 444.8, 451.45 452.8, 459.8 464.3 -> -0.02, 17.1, 33.2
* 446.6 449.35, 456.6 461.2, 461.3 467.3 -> -0.11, 25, 33.2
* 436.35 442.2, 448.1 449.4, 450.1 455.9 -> -0.15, 16.3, 26.2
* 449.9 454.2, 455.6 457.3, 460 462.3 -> -0.10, 25.7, 33.4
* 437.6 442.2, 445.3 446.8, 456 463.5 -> 0.10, 16.4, 32.1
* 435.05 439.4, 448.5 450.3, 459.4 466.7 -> -0.12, 15.8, 33.1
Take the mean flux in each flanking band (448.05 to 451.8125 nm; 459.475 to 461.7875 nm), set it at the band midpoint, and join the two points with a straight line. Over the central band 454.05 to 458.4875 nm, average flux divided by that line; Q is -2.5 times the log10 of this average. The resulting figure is 0.01 mag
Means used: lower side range 25.7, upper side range 32.9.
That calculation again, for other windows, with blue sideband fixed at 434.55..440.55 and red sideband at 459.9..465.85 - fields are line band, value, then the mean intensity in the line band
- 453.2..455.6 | 0.04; 26.3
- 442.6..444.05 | 0.11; 17.9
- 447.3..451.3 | -0.07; 25.5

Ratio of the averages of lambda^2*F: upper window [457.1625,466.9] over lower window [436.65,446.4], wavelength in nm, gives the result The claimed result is 2.03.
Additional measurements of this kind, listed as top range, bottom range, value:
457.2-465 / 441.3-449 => 1.67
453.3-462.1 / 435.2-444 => 1.97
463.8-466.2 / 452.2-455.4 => 1.32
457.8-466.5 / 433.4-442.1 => 2.24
